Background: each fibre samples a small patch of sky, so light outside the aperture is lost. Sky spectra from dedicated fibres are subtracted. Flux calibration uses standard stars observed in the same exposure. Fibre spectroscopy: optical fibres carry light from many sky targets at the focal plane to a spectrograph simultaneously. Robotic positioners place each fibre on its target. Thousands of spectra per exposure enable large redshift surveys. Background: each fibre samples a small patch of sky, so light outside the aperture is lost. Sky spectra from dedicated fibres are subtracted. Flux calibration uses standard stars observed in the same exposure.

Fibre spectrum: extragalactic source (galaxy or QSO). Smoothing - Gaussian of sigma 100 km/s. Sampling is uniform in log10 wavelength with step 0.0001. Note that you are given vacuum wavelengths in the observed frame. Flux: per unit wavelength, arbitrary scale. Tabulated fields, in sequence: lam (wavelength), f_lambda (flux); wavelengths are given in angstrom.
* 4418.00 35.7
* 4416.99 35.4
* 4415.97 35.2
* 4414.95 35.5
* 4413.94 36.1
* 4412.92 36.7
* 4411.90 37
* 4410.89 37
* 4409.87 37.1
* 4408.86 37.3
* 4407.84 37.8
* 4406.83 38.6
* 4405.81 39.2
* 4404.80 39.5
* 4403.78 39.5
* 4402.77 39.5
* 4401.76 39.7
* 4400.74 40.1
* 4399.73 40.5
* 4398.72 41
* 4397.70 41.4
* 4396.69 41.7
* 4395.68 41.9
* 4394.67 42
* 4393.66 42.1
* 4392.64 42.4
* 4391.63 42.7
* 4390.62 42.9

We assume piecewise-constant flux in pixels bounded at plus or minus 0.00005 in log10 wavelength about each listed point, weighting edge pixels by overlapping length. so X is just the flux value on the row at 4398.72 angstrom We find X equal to 41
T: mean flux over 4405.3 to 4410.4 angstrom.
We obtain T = 38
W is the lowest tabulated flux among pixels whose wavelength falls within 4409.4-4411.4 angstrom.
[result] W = 37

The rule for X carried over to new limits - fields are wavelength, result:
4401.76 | 39.7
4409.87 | 37.1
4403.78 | 39.5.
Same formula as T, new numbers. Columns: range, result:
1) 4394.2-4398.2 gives 41.8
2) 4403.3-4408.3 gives 38.9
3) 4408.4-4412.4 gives 37.2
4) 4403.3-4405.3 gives 39.4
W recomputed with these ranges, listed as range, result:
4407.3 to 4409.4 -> 37.3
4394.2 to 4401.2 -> 40.1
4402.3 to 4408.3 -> 37.8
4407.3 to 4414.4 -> 36.1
